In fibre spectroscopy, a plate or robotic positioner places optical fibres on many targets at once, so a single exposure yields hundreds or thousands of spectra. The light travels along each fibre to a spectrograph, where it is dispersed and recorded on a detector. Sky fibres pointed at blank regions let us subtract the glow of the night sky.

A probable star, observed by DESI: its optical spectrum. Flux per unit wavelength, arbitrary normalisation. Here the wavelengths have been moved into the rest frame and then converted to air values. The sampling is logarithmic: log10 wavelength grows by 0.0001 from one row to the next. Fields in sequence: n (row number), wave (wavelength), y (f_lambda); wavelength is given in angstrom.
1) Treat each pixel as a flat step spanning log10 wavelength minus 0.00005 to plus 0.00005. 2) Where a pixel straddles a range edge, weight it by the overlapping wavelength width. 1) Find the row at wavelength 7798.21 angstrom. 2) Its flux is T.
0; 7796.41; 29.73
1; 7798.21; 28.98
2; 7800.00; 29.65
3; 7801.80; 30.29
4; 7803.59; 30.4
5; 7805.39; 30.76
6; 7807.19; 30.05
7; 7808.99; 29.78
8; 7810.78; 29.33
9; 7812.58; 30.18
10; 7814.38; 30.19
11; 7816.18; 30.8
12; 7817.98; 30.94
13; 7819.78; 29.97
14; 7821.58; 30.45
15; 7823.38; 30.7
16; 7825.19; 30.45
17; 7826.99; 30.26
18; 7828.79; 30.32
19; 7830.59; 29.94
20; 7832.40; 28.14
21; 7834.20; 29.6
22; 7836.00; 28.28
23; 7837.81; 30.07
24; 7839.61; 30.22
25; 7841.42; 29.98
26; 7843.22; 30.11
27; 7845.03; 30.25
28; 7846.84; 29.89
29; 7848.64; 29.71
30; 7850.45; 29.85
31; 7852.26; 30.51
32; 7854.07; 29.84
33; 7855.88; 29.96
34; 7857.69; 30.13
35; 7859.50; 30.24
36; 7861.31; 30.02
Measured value 28.98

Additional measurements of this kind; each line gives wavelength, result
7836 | 28.28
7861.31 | 30.02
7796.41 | 29.73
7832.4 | 28.14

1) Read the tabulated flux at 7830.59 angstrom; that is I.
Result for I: 29.94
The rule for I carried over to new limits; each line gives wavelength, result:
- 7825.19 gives 30.45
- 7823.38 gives 30.7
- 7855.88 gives 29.96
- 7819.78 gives 29.97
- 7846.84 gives 29.89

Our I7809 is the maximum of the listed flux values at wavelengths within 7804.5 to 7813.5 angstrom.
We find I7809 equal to 30.76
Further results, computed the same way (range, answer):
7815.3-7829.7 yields 30.94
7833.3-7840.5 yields 30.22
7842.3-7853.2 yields 30.51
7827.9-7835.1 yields 30.32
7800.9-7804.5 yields 30.4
